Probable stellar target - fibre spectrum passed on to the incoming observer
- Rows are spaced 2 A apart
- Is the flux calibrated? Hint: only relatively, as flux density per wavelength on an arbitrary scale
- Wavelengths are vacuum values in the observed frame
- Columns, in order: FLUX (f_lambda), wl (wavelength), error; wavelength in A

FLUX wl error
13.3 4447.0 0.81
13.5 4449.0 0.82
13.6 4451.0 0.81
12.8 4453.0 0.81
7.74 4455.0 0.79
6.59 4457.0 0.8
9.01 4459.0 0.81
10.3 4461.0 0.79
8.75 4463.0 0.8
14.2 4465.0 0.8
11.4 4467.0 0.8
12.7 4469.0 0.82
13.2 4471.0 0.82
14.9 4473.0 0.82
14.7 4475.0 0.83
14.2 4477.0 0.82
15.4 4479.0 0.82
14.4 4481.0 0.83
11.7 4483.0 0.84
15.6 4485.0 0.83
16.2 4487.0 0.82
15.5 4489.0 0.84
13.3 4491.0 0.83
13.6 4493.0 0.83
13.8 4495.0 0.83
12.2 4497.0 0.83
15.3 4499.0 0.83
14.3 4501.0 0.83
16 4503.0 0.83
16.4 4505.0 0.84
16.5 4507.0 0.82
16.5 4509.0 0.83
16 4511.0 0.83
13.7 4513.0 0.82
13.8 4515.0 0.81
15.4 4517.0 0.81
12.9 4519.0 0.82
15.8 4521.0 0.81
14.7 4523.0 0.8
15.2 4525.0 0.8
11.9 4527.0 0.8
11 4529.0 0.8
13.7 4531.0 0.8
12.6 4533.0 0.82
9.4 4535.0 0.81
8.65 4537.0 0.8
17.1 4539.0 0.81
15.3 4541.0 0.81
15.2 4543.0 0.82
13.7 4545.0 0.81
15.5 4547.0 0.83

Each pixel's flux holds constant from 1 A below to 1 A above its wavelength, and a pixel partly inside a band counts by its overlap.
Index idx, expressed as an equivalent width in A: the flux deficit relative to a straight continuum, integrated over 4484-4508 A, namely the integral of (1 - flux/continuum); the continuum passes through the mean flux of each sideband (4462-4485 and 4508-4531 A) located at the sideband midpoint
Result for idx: -1.9 A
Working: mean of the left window 13.3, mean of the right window 14.2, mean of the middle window 14.9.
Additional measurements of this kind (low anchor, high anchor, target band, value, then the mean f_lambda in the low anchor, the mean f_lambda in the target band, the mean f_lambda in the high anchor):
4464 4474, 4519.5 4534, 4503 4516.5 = -2.1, 13.3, 15.5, 13.5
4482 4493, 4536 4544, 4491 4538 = 1.2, 14.4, 13.9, 14.1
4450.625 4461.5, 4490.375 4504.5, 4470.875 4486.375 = -2.8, 9.79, 14.4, 14.2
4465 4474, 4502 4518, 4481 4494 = -0.1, 13.2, 14.3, 15.5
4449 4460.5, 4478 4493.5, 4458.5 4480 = -0.7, 10.3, 12.7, 14.5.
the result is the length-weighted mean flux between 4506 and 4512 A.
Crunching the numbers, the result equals 16.3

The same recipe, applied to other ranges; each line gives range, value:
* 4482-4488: 14.5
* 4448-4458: 10.8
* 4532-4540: 11.9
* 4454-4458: 7.17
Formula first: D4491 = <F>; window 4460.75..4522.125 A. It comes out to 14.2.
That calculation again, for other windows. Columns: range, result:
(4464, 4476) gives 13.5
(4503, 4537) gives 14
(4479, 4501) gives 14.2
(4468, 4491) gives 14.4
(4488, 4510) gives 14.9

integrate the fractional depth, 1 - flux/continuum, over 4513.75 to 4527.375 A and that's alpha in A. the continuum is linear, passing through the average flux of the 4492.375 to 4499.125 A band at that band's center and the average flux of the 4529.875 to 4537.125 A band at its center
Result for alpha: -2.5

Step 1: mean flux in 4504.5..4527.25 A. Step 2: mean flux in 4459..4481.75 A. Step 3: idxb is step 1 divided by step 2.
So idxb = 1.16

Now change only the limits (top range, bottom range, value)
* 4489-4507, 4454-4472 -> 1.39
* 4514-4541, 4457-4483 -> 1.07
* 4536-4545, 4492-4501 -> 1.02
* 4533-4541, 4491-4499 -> 0.91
